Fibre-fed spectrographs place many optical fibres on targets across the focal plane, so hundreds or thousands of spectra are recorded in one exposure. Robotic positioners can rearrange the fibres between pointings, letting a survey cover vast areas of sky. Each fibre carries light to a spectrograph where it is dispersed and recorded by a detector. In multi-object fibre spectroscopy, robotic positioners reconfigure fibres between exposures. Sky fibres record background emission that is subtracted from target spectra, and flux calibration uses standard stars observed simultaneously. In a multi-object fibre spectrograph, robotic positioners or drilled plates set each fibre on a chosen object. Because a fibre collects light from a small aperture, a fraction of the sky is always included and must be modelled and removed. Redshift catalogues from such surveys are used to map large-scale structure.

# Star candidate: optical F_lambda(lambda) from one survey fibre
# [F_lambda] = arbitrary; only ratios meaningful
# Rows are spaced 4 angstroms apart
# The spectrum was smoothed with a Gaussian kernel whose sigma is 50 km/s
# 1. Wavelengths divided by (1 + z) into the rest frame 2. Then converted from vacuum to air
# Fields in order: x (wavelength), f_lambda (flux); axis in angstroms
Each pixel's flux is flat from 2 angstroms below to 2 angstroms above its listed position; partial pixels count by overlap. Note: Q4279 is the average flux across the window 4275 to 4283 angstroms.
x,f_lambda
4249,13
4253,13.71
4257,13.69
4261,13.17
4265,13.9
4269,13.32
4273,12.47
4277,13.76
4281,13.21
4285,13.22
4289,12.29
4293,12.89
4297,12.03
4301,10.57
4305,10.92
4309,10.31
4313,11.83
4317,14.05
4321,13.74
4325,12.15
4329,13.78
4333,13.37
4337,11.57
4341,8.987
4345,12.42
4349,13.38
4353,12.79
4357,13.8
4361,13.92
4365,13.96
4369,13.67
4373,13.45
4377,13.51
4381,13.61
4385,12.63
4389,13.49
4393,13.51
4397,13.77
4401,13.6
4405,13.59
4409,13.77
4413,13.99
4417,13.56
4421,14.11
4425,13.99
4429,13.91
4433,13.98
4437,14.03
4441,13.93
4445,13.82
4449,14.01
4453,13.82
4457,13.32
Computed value 13.5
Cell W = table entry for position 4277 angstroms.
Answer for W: 13.76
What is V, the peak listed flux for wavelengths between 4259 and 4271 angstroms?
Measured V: 13.9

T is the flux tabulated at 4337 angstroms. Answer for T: 11.57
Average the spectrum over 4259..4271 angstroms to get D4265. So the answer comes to 13.5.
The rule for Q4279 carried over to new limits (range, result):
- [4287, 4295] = 12.6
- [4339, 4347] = 10.7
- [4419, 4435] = 14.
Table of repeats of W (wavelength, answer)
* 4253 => 13.71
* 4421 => 14.11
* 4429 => 13.91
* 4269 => 13.32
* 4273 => 12.47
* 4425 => 13.99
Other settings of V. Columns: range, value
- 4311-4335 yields 14.05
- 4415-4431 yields 14.11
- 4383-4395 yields 13.51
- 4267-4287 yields 13.76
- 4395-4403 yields 13.77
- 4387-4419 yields 13.99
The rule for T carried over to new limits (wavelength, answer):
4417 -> 13.56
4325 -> 12.15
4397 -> 13.77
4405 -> 13.59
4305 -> 10.92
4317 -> 14.05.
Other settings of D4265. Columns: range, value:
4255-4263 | 13.4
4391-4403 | 13.6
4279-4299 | 12.7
